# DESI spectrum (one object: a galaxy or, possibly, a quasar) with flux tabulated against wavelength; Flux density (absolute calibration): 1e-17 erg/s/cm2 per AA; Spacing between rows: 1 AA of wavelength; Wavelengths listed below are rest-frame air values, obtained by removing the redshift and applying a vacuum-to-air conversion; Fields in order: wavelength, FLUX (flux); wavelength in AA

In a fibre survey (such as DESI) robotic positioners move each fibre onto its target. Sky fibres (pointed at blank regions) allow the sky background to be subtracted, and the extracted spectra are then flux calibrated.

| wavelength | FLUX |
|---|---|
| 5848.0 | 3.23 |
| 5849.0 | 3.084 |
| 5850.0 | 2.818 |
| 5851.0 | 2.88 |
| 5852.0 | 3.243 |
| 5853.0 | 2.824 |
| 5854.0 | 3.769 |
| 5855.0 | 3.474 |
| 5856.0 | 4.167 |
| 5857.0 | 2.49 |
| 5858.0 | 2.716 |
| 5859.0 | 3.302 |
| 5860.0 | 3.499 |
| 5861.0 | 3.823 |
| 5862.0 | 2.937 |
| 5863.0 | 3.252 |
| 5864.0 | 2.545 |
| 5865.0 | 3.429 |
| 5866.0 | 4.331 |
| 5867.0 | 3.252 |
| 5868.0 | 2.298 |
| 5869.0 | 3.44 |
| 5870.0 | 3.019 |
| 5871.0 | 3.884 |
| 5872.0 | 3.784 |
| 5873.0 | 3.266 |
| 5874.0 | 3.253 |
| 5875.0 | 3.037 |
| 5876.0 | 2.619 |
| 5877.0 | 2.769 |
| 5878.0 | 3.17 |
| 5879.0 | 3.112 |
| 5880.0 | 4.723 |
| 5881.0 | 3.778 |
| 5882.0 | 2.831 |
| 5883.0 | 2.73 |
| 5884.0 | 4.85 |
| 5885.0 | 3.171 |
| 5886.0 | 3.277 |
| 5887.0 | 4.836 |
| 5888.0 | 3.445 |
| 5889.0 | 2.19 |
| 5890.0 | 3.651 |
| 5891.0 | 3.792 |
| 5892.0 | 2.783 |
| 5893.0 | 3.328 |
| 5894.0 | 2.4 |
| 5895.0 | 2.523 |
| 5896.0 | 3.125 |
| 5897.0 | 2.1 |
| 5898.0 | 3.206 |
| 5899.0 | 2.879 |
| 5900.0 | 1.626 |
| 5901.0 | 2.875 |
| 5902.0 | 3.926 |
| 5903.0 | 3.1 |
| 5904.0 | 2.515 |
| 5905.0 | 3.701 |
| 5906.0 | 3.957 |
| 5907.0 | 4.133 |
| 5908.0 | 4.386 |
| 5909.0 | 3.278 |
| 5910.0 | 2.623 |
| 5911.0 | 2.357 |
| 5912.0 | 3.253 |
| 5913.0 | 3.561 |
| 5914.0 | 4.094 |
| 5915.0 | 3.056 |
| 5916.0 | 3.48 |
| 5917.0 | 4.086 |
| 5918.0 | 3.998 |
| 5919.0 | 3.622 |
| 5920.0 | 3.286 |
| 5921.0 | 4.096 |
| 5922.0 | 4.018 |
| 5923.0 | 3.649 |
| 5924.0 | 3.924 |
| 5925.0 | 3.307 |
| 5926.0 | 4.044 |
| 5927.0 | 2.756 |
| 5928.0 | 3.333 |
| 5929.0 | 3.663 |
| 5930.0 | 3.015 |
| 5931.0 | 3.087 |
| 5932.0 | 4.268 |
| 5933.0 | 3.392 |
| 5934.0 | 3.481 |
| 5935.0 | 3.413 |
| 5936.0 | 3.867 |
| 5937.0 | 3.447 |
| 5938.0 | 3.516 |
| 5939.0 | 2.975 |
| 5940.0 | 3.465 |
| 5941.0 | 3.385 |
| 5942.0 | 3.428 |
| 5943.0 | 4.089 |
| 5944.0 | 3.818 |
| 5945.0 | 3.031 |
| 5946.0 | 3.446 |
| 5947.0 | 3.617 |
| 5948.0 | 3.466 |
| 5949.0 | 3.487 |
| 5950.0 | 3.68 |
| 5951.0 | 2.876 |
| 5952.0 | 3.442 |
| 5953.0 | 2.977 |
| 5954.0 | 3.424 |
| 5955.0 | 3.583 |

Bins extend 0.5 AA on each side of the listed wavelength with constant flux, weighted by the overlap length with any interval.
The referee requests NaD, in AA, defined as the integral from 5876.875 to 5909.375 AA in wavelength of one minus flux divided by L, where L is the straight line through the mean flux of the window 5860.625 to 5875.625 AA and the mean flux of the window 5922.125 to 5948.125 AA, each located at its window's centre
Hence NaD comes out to 0.8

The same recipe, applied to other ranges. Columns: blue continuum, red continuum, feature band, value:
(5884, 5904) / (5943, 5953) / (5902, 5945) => -3.13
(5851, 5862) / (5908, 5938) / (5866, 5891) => -0.09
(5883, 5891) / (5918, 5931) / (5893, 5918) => 2.63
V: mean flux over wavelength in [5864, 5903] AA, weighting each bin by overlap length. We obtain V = 3.22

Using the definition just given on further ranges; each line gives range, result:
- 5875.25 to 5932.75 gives 3.36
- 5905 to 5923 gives 3.61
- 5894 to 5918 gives 3.21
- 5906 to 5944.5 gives 3.55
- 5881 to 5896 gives 3.28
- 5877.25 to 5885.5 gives 3.52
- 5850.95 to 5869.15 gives 3.25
